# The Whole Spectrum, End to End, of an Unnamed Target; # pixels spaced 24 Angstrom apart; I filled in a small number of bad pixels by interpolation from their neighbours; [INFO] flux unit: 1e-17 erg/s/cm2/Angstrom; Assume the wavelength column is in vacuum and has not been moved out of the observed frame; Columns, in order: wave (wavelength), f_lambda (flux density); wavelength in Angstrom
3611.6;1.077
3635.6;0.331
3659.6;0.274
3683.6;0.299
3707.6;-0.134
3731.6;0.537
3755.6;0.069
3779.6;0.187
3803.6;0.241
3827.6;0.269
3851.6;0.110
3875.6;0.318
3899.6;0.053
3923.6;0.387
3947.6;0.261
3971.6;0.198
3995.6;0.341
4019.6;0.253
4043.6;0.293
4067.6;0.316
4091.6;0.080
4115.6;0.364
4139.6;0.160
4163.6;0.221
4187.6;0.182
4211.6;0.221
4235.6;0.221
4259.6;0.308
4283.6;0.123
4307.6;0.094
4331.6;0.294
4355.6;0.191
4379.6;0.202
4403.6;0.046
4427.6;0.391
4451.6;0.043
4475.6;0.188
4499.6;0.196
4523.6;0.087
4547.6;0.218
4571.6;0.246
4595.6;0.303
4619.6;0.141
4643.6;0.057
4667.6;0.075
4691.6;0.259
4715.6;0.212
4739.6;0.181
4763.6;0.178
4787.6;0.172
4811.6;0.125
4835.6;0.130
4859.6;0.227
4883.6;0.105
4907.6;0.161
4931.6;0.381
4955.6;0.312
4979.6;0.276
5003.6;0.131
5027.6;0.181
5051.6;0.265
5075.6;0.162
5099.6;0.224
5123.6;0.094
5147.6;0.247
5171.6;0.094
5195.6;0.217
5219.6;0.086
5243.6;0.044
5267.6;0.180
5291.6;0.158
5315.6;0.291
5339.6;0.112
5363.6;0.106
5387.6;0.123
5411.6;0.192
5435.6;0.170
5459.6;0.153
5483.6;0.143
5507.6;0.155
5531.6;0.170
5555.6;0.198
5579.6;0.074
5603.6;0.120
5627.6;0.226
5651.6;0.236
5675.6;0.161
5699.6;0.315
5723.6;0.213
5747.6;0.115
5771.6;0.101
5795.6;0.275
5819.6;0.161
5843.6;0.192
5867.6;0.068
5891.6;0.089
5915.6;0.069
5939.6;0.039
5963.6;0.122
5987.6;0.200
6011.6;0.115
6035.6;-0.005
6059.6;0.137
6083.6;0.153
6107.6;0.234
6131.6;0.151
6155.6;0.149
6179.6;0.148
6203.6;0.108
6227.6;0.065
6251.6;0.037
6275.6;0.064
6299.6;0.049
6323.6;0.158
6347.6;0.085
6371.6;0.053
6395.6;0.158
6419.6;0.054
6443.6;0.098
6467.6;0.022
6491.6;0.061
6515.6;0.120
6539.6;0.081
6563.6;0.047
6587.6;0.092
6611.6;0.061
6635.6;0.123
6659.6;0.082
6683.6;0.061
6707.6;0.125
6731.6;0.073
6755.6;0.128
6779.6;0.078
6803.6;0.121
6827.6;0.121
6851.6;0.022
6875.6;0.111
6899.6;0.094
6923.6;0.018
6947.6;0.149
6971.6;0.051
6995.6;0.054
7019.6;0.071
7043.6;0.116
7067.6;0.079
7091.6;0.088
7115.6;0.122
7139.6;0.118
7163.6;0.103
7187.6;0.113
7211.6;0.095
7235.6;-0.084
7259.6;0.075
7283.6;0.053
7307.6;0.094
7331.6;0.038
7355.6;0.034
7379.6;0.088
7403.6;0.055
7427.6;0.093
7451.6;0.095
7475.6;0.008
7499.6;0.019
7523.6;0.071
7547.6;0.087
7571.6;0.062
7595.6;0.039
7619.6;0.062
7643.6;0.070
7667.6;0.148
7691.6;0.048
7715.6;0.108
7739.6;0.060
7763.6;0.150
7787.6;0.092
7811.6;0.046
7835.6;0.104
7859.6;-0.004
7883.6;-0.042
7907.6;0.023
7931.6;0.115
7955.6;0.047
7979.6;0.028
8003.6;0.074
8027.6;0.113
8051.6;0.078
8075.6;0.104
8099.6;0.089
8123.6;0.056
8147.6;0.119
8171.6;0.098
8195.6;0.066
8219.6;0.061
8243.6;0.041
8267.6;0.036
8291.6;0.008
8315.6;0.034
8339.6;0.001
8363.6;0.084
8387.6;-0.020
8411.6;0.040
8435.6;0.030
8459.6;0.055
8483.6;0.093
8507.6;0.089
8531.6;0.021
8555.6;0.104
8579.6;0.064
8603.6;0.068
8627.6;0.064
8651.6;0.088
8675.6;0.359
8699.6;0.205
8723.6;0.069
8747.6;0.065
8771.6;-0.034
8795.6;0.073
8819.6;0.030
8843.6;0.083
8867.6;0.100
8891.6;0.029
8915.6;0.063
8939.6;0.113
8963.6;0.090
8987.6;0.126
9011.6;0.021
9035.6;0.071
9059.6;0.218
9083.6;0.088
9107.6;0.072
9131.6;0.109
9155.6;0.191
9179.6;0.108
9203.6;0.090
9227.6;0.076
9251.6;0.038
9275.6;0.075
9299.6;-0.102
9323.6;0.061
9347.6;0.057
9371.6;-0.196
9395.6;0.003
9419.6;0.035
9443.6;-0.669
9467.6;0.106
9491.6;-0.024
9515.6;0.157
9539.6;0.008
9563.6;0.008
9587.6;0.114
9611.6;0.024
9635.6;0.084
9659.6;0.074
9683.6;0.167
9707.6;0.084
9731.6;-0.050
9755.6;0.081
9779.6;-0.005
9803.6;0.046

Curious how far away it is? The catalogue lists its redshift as 1.329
